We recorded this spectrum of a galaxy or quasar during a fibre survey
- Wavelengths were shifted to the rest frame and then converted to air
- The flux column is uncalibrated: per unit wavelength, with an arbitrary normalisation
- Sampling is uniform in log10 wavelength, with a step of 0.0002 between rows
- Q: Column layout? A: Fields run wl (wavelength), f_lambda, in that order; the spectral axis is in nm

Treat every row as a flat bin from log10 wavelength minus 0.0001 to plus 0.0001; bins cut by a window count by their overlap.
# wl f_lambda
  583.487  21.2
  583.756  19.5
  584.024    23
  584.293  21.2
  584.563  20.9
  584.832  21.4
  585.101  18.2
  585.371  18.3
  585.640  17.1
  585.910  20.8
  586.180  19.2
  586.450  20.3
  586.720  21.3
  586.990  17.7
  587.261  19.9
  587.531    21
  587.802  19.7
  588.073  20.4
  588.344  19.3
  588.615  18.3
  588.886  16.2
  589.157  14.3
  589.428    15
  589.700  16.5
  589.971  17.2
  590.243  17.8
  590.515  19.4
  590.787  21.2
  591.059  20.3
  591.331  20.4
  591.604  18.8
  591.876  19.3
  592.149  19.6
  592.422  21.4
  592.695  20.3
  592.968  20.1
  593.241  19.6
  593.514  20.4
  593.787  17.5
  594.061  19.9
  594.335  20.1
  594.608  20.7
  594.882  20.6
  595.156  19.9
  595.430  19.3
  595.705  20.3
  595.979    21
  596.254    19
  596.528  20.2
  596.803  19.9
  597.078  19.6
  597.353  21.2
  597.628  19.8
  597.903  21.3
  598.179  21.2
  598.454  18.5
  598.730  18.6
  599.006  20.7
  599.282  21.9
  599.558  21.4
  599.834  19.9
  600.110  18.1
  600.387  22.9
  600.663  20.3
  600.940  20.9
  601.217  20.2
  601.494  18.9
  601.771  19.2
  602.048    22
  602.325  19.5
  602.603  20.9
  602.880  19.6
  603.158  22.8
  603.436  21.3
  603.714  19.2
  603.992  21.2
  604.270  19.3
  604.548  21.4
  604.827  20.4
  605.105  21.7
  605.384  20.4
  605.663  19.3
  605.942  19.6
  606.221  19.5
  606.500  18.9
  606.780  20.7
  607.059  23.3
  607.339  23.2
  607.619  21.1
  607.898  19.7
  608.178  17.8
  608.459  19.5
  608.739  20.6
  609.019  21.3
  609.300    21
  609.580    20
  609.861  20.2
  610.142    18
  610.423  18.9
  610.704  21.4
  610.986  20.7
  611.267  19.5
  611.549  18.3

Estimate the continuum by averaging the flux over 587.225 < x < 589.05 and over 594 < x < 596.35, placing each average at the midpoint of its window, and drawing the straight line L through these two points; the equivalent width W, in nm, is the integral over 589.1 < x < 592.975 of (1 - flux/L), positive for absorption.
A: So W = 0.145 nm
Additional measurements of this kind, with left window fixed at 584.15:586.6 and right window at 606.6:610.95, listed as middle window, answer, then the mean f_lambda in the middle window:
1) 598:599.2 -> 0.01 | 19.9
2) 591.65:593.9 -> 0.02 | 19.8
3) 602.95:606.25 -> -0.03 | 20.5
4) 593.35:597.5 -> 0.01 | 20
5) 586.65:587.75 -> -0.01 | 19.9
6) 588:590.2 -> 0.31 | 17.1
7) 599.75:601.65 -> 0.00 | 20.2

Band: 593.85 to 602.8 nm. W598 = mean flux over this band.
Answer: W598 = 20.2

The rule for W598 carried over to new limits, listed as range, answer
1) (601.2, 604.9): 20.4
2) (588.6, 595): 19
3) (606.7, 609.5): 20.8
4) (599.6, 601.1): 20.5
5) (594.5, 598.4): 20.2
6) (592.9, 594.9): 19.8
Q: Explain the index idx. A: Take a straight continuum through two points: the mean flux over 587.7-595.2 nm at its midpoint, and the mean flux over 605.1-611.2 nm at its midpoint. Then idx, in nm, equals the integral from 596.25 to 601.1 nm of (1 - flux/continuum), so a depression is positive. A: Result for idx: -0.185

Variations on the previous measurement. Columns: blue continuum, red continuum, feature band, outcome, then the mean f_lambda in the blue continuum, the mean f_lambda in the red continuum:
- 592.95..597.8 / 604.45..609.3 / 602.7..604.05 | -0.03 nm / 20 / 20.5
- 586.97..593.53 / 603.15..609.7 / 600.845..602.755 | -0.01 nm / 19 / 20.5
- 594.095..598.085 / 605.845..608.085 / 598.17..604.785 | 0.02 nm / 20.2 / 20.7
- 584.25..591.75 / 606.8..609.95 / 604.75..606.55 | 0.04 nm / 19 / 20.7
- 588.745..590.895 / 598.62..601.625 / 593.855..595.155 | -0.11 nm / 17.2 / 20.4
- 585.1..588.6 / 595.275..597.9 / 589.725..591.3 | 0.05 nm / 19.5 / 20.1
